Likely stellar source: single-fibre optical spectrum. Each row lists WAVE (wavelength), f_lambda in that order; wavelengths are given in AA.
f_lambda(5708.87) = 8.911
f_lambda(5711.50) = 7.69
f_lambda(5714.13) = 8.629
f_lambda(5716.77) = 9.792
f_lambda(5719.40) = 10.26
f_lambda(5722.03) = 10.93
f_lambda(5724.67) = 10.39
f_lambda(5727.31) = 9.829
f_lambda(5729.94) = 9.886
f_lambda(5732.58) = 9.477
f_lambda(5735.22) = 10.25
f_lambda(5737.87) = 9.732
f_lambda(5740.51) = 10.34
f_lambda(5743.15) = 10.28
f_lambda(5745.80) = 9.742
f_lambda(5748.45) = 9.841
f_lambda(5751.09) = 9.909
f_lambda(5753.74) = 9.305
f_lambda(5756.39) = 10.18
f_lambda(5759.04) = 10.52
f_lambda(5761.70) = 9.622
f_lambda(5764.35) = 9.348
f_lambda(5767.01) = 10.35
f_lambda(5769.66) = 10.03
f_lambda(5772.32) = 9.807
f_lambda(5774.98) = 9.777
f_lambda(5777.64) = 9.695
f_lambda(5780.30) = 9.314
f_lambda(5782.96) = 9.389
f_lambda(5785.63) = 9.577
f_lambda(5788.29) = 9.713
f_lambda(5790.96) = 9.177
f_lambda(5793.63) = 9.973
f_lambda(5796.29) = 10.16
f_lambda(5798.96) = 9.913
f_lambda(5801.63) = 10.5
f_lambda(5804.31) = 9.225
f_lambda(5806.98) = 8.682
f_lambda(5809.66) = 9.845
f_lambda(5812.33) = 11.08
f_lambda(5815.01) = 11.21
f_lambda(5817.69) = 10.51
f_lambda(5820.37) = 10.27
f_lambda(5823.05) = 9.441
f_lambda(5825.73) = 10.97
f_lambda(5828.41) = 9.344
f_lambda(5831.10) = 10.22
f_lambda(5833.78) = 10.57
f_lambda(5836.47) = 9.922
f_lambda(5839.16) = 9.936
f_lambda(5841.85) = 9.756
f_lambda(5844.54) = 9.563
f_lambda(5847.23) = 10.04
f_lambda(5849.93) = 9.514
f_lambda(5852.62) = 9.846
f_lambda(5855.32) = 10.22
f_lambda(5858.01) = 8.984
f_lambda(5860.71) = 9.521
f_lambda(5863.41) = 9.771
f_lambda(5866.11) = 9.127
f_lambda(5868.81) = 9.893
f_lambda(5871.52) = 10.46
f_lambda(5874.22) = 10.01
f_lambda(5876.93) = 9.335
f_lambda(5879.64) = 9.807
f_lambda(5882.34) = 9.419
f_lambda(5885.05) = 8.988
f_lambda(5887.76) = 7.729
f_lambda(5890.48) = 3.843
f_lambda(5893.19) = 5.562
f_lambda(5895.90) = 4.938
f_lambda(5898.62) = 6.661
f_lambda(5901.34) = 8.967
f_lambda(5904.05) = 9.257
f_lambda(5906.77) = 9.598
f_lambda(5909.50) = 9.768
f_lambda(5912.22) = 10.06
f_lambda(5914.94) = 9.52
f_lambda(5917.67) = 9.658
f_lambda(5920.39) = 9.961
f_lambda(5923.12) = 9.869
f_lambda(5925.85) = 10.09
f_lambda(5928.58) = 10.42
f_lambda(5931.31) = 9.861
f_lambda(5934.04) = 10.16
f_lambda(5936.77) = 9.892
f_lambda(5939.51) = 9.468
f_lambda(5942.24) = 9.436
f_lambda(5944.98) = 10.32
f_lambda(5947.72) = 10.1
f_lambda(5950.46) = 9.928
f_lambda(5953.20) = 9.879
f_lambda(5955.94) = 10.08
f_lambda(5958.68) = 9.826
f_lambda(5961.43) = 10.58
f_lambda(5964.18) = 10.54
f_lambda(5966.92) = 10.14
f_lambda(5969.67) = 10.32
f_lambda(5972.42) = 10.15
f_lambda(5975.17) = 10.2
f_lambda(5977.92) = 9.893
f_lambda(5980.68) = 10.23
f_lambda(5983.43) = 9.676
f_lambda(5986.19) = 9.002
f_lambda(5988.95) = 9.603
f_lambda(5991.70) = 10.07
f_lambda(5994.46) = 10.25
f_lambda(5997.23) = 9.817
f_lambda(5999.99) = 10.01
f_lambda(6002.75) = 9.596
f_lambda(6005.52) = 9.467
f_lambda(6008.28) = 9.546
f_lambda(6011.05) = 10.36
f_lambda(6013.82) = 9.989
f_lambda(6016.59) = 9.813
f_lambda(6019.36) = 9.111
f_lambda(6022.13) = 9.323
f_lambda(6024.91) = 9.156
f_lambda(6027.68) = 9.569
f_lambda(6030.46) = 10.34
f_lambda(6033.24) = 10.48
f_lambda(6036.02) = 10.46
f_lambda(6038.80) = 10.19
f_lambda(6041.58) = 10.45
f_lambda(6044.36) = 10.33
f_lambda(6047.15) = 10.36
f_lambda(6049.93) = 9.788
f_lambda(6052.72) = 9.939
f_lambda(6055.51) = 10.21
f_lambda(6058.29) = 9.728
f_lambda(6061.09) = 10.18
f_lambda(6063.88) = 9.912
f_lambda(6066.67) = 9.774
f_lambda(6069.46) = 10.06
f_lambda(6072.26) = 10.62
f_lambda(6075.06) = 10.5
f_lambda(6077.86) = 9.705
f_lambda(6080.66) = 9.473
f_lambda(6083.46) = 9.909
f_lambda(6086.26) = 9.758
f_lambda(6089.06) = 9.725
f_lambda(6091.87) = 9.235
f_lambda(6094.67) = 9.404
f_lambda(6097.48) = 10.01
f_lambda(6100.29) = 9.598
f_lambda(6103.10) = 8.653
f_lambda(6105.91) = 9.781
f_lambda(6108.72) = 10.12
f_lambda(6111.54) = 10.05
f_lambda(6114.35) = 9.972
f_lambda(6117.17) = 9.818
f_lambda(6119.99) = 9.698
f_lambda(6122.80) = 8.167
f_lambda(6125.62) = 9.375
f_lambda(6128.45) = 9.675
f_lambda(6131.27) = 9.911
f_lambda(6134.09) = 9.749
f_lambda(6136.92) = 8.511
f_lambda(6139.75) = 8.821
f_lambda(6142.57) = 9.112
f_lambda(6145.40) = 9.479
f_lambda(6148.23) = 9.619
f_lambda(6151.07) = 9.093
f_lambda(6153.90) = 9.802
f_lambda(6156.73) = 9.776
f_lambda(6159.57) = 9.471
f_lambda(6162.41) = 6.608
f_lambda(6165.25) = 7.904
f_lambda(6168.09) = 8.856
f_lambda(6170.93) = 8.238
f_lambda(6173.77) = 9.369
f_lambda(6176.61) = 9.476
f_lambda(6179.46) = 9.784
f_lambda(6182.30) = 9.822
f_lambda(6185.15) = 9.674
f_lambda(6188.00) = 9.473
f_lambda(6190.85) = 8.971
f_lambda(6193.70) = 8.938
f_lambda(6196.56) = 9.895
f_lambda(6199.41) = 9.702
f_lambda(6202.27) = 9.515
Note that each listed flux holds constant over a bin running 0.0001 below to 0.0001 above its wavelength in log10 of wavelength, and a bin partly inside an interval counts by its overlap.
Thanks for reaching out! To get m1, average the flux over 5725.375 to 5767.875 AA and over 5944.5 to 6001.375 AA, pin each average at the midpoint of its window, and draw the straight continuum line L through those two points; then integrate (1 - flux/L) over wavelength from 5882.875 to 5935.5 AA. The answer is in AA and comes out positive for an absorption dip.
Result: 6.8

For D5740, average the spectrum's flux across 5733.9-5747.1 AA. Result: 10.1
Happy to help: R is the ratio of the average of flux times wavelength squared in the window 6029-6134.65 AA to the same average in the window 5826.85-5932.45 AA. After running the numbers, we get 1.1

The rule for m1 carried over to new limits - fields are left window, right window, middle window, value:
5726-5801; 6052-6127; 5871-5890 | 1.4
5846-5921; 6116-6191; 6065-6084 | -1.9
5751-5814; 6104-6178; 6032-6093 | -4.4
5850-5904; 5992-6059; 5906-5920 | -1.3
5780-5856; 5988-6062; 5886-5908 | 6.3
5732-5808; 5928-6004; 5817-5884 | 0.1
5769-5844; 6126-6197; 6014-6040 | -1.0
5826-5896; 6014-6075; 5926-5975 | -2.5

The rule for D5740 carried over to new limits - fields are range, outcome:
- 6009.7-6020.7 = 9.82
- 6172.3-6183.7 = 9.61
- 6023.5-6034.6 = 9.88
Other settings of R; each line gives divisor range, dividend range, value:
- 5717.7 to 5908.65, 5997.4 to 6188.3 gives 1.11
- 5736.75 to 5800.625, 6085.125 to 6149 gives 1.09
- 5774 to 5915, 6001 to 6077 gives 1.13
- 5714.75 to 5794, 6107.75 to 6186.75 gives 1.07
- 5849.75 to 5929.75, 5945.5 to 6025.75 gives 1.13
